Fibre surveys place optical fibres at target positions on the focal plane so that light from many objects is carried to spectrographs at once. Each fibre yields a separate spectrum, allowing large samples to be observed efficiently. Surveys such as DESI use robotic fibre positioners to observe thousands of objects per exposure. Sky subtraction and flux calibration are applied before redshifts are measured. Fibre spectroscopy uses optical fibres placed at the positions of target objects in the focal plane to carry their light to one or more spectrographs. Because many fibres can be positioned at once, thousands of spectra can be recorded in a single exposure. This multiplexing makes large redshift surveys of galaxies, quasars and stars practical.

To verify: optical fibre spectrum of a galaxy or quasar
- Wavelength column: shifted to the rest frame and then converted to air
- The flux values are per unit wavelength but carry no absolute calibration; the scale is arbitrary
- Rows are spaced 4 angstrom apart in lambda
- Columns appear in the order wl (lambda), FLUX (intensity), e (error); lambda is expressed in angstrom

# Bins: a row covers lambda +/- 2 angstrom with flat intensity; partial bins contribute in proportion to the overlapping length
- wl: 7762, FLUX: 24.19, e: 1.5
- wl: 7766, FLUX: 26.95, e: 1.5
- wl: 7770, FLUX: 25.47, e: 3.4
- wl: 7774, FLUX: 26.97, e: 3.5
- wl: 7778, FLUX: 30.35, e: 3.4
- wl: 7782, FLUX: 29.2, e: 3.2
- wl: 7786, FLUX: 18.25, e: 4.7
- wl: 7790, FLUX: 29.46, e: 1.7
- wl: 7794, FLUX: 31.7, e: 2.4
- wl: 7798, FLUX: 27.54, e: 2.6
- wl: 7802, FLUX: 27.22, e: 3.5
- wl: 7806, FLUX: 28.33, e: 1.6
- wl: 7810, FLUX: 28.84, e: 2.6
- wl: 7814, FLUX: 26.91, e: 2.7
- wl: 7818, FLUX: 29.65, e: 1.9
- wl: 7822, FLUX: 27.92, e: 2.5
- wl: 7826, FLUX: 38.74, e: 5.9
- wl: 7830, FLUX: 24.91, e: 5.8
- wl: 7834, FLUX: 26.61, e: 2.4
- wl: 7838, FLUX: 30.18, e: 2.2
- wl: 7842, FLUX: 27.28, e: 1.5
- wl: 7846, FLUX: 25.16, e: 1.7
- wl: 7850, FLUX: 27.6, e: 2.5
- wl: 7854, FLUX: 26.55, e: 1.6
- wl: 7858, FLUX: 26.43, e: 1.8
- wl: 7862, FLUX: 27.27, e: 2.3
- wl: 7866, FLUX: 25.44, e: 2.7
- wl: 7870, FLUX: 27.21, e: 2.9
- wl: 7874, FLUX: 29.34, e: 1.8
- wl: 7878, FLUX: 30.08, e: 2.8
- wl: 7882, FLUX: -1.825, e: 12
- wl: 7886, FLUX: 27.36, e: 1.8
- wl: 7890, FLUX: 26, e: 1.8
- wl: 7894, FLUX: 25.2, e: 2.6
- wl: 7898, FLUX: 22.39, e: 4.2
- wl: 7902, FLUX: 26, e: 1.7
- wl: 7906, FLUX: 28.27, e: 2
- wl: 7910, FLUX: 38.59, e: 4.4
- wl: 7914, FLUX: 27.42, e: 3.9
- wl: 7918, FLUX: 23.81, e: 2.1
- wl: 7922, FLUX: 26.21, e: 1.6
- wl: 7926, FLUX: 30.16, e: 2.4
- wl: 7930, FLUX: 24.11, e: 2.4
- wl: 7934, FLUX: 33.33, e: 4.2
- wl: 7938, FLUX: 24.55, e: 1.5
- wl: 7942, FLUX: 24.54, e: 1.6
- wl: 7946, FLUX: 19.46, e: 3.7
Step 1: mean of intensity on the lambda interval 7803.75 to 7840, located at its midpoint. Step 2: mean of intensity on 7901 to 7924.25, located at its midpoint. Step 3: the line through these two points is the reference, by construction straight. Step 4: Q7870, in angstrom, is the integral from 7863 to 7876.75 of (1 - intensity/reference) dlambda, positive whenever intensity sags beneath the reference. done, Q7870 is 0.6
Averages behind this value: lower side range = 29.1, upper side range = 28.5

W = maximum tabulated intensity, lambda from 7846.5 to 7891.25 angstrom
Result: 30.08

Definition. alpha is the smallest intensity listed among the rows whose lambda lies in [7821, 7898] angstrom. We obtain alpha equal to -1.825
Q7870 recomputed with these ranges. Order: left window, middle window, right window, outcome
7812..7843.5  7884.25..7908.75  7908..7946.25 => 1.6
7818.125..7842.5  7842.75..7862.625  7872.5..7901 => 0.1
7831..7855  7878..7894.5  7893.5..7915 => 4.7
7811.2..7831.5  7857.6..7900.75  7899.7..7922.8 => 7.3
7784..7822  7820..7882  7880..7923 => -2.4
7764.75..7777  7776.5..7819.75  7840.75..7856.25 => -2.0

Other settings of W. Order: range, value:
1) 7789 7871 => 38.74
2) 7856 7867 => 27.27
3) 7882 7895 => 27.36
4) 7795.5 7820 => 29.65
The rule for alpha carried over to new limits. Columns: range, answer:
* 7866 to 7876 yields 25.44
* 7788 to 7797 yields 29.46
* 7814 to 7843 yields 24.91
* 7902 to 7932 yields 23.81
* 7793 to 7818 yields 26.91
